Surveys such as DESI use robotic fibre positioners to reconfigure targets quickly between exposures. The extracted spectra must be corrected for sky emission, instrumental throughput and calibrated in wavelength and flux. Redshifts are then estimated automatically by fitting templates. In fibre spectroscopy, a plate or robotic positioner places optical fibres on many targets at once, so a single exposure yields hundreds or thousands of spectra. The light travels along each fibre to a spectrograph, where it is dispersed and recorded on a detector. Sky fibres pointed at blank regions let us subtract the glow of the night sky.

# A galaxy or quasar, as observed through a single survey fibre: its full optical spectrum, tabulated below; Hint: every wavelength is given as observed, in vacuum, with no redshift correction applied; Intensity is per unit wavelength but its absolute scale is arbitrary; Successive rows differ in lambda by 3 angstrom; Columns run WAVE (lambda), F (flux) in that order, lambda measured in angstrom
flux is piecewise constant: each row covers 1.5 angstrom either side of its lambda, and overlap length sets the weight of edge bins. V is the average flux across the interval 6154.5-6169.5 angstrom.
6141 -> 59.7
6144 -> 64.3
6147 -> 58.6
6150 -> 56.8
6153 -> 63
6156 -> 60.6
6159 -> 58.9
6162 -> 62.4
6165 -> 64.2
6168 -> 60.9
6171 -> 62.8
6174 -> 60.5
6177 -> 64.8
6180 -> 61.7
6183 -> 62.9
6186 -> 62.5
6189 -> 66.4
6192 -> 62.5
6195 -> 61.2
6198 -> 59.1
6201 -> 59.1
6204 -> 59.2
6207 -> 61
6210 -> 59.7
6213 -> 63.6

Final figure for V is 61.4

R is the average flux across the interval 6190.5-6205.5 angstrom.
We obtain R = 60.2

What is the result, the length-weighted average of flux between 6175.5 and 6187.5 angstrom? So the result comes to 63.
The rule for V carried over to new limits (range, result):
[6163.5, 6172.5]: 62.6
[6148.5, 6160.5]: 59.8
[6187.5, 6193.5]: 64.5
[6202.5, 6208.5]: 60.1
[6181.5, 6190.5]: 63.9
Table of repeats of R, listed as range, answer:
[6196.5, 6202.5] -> 59.1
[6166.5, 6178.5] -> 62.2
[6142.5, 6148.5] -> 61.4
